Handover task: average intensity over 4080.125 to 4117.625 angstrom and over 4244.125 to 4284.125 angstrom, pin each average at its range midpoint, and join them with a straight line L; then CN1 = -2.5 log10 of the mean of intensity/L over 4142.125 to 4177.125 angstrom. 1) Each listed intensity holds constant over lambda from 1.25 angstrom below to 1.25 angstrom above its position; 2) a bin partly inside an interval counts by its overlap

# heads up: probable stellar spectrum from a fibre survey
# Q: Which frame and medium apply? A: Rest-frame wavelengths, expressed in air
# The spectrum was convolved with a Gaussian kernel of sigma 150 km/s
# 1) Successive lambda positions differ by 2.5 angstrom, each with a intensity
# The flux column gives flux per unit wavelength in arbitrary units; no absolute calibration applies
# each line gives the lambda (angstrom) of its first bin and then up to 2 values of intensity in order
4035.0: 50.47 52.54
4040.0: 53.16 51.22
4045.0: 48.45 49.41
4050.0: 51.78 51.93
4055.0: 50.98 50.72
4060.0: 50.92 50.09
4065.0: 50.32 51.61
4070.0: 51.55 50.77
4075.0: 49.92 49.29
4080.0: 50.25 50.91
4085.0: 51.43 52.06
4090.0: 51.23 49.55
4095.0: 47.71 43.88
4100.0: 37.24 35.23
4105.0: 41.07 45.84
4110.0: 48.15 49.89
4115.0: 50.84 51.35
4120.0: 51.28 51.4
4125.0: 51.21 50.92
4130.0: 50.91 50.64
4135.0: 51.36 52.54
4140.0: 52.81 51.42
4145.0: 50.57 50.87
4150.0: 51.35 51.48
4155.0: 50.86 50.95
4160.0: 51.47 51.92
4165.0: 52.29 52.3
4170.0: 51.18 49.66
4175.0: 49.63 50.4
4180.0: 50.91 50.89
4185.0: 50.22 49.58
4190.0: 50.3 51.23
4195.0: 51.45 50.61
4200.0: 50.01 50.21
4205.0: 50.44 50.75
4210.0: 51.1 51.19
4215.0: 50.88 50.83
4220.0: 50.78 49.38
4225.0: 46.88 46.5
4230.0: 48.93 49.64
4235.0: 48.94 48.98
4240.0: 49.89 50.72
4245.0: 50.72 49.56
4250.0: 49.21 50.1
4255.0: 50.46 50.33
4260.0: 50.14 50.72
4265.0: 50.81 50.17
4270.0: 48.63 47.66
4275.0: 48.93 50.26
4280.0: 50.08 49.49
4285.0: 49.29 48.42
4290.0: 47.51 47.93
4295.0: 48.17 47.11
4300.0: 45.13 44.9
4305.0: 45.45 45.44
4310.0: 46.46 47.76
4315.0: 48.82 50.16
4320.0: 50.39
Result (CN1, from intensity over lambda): -0.07 mag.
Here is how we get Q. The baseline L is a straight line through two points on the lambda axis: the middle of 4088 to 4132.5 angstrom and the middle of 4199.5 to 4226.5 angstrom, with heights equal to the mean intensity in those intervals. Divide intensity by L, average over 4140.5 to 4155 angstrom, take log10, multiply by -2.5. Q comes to -0.057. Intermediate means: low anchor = 47.7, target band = 51.2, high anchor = 50.2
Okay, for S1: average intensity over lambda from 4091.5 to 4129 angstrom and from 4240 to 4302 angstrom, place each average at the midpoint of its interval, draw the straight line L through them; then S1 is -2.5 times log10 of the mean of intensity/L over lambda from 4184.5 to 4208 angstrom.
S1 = -0.05 mag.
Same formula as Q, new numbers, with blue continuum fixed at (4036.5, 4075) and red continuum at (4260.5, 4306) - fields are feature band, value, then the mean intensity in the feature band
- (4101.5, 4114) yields 0.139 mag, 44.3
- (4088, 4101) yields 0.092 mag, 46.4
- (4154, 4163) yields -0.031 mag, 51.3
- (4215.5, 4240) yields -0.001 mag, 49.1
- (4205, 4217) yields -0.037 mag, 50.9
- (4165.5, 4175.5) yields -0.026 mag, 50.9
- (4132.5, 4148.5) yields -0.032 mag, 51.5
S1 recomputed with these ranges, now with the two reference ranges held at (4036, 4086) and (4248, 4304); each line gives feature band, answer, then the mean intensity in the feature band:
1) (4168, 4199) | -0.018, 50.5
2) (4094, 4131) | 0.073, 47.1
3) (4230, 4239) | 0.002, 49.2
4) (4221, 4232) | 0.027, 48.1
